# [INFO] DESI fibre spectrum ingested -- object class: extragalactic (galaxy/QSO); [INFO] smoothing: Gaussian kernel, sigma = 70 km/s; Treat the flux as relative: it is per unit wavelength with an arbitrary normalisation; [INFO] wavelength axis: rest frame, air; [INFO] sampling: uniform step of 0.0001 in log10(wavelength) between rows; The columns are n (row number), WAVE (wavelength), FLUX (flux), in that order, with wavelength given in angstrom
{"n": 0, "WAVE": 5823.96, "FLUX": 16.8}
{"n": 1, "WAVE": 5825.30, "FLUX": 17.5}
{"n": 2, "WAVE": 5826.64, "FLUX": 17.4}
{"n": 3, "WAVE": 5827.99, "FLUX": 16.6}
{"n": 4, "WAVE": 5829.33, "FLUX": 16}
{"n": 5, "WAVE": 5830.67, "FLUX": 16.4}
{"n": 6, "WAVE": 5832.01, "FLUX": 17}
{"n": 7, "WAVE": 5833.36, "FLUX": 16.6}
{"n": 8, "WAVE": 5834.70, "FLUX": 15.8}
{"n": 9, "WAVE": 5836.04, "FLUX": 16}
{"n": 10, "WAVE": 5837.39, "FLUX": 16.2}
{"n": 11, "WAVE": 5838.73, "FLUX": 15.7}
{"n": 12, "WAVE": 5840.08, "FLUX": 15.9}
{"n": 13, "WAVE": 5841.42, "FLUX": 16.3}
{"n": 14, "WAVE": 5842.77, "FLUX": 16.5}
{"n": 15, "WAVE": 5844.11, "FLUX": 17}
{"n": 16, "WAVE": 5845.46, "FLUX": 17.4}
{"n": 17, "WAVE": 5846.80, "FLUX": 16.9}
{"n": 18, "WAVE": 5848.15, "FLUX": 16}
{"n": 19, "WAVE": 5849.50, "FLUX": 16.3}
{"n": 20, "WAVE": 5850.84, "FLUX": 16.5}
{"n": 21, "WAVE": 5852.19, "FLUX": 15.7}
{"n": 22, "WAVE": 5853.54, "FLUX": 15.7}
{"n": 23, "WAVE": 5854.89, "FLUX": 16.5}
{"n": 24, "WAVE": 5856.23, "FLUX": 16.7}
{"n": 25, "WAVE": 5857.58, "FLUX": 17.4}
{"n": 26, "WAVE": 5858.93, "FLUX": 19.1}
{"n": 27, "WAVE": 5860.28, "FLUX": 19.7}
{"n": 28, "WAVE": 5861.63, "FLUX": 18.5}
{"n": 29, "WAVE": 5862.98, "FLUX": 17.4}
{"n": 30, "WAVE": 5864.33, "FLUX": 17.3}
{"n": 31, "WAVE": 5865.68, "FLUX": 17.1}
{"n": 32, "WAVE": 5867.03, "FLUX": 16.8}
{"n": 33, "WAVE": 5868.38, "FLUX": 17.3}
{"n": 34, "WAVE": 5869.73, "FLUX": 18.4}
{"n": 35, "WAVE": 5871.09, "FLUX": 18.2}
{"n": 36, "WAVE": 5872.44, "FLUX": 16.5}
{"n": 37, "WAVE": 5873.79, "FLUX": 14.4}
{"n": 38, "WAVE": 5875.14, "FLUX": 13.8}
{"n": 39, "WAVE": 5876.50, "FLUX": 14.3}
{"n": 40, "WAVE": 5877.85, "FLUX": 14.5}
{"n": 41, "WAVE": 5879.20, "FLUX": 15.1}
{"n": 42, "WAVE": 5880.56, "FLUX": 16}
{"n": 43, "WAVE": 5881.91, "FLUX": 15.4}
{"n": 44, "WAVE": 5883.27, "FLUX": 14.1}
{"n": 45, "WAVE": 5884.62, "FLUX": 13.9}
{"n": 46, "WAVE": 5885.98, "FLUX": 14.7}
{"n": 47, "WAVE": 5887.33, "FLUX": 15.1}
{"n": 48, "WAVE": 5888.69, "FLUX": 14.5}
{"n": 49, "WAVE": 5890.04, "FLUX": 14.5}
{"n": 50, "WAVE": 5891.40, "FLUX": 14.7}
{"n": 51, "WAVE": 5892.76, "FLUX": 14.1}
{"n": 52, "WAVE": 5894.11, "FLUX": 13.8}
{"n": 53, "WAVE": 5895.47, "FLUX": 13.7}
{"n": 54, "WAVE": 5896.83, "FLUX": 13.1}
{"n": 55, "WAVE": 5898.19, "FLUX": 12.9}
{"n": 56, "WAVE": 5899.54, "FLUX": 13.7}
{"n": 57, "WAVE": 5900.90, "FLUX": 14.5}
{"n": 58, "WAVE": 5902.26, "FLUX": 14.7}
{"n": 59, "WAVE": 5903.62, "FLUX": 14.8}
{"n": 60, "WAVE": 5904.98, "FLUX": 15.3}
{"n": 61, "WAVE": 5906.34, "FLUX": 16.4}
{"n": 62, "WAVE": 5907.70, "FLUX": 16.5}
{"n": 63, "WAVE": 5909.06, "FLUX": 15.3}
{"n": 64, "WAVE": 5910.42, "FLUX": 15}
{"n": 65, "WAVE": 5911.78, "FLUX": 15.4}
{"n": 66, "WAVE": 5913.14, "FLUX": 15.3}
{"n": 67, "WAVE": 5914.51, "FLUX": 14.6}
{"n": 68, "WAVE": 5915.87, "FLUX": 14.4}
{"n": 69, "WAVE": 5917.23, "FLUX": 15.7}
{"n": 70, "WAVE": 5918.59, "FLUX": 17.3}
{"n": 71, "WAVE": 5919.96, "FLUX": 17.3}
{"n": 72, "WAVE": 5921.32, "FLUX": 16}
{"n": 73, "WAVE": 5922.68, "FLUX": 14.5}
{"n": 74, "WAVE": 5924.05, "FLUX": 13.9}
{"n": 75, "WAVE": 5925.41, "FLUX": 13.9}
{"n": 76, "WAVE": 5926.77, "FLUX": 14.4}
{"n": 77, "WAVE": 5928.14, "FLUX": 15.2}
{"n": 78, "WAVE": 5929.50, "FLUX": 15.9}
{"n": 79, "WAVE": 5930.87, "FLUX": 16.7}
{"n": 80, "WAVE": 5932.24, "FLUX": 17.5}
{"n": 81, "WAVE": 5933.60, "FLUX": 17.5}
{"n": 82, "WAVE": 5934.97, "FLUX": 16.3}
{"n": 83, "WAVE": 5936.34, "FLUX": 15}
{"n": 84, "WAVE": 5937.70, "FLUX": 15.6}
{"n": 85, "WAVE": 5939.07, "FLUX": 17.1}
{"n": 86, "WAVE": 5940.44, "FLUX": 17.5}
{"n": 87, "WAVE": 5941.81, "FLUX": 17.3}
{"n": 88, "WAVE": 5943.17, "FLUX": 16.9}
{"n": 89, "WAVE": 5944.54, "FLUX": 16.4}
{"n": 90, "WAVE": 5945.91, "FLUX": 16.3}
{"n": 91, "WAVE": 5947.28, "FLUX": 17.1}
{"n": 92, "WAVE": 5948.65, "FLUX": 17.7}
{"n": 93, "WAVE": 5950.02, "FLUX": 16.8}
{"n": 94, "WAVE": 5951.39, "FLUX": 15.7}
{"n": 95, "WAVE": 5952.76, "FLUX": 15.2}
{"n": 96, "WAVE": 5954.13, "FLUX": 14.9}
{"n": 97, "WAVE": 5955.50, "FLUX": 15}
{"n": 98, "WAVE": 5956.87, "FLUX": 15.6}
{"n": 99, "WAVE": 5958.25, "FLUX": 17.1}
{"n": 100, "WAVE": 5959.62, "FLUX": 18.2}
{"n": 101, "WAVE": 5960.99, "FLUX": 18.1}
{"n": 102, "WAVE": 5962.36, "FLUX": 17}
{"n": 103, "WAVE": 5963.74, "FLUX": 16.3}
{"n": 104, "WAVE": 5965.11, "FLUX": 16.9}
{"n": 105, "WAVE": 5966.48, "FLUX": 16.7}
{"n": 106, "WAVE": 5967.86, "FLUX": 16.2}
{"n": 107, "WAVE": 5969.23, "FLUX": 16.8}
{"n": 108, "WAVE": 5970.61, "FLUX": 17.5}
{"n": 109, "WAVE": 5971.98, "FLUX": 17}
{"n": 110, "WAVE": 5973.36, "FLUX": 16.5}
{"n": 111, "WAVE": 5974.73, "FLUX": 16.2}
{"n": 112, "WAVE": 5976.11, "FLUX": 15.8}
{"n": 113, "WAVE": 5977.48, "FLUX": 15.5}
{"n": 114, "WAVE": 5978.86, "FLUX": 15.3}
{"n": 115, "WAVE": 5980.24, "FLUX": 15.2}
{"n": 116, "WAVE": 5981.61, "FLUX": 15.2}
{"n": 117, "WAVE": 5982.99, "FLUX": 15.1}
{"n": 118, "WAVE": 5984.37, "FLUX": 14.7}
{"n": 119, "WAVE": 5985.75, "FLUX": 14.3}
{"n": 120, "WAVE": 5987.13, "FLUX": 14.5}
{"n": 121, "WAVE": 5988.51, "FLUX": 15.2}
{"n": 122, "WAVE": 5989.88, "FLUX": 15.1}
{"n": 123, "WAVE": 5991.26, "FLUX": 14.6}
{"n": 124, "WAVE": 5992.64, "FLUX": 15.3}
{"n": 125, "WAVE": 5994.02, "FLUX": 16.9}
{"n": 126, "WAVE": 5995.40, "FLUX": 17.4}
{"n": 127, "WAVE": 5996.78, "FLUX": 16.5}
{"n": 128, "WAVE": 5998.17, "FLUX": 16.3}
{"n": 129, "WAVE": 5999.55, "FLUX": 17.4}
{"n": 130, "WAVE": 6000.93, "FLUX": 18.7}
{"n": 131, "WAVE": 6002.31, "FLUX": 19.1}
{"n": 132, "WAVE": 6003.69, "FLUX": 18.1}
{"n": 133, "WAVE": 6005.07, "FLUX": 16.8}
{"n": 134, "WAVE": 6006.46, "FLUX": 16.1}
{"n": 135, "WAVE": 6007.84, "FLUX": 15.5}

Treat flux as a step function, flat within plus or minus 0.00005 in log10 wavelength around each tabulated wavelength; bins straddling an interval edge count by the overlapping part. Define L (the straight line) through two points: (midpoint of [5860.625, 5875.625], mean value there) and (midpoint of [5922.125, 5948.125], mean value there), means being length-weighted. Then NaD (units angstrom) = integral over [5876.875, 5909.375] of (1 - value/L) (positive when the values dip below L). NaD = 3.93 angstrom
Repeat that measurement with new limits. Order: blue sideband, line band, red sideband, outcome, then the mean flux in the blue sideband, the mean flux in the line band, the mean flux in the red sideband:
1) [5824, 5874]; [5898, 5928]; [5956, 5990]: 2.4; 16.9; 15.1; 16.1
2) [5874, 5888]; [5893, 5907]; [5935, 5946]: 0.9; 14.7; 14.3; 16.5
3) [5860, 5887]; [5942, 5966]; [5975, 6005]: -0.8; 16.1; 16.6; 16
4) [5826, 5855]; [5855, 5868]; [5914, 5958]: -1.1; 16.4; 17.7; 16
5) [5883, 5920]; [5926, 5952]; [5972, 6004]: -1.9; 14.8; 16.5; 16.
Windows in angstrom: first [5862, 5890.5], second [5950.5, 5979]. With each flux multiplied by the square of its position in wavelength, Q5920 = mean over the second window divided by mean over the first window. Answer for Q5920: 1.1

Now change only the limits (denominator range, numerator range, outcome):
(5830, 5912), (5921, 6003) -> 1.06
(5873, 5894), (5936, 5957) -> 1.14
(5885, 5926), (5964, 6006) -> 1.12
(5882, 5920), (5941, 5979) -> 1.14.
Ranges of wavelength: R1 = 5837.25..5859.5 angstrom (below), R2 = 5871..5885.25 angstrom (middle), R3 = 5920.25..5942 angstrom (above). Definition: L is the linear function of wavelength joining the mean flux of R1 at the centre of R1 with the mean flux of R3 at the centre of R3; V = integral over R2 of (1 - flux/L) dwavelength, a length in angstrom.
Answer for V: 1.17 angstrom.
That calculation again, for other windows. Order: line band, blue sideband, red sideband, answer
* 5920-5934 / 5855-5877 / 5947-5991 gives 0.7 angstrom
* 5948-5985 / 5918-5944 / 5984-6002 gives -0.4 angstrom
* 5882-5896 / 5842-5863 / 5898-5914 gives 1.2 angstrom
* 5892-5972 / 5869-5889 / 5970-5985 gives -1.2 angstrom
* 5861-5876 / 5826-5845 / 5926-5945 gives -0.4 angstrom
